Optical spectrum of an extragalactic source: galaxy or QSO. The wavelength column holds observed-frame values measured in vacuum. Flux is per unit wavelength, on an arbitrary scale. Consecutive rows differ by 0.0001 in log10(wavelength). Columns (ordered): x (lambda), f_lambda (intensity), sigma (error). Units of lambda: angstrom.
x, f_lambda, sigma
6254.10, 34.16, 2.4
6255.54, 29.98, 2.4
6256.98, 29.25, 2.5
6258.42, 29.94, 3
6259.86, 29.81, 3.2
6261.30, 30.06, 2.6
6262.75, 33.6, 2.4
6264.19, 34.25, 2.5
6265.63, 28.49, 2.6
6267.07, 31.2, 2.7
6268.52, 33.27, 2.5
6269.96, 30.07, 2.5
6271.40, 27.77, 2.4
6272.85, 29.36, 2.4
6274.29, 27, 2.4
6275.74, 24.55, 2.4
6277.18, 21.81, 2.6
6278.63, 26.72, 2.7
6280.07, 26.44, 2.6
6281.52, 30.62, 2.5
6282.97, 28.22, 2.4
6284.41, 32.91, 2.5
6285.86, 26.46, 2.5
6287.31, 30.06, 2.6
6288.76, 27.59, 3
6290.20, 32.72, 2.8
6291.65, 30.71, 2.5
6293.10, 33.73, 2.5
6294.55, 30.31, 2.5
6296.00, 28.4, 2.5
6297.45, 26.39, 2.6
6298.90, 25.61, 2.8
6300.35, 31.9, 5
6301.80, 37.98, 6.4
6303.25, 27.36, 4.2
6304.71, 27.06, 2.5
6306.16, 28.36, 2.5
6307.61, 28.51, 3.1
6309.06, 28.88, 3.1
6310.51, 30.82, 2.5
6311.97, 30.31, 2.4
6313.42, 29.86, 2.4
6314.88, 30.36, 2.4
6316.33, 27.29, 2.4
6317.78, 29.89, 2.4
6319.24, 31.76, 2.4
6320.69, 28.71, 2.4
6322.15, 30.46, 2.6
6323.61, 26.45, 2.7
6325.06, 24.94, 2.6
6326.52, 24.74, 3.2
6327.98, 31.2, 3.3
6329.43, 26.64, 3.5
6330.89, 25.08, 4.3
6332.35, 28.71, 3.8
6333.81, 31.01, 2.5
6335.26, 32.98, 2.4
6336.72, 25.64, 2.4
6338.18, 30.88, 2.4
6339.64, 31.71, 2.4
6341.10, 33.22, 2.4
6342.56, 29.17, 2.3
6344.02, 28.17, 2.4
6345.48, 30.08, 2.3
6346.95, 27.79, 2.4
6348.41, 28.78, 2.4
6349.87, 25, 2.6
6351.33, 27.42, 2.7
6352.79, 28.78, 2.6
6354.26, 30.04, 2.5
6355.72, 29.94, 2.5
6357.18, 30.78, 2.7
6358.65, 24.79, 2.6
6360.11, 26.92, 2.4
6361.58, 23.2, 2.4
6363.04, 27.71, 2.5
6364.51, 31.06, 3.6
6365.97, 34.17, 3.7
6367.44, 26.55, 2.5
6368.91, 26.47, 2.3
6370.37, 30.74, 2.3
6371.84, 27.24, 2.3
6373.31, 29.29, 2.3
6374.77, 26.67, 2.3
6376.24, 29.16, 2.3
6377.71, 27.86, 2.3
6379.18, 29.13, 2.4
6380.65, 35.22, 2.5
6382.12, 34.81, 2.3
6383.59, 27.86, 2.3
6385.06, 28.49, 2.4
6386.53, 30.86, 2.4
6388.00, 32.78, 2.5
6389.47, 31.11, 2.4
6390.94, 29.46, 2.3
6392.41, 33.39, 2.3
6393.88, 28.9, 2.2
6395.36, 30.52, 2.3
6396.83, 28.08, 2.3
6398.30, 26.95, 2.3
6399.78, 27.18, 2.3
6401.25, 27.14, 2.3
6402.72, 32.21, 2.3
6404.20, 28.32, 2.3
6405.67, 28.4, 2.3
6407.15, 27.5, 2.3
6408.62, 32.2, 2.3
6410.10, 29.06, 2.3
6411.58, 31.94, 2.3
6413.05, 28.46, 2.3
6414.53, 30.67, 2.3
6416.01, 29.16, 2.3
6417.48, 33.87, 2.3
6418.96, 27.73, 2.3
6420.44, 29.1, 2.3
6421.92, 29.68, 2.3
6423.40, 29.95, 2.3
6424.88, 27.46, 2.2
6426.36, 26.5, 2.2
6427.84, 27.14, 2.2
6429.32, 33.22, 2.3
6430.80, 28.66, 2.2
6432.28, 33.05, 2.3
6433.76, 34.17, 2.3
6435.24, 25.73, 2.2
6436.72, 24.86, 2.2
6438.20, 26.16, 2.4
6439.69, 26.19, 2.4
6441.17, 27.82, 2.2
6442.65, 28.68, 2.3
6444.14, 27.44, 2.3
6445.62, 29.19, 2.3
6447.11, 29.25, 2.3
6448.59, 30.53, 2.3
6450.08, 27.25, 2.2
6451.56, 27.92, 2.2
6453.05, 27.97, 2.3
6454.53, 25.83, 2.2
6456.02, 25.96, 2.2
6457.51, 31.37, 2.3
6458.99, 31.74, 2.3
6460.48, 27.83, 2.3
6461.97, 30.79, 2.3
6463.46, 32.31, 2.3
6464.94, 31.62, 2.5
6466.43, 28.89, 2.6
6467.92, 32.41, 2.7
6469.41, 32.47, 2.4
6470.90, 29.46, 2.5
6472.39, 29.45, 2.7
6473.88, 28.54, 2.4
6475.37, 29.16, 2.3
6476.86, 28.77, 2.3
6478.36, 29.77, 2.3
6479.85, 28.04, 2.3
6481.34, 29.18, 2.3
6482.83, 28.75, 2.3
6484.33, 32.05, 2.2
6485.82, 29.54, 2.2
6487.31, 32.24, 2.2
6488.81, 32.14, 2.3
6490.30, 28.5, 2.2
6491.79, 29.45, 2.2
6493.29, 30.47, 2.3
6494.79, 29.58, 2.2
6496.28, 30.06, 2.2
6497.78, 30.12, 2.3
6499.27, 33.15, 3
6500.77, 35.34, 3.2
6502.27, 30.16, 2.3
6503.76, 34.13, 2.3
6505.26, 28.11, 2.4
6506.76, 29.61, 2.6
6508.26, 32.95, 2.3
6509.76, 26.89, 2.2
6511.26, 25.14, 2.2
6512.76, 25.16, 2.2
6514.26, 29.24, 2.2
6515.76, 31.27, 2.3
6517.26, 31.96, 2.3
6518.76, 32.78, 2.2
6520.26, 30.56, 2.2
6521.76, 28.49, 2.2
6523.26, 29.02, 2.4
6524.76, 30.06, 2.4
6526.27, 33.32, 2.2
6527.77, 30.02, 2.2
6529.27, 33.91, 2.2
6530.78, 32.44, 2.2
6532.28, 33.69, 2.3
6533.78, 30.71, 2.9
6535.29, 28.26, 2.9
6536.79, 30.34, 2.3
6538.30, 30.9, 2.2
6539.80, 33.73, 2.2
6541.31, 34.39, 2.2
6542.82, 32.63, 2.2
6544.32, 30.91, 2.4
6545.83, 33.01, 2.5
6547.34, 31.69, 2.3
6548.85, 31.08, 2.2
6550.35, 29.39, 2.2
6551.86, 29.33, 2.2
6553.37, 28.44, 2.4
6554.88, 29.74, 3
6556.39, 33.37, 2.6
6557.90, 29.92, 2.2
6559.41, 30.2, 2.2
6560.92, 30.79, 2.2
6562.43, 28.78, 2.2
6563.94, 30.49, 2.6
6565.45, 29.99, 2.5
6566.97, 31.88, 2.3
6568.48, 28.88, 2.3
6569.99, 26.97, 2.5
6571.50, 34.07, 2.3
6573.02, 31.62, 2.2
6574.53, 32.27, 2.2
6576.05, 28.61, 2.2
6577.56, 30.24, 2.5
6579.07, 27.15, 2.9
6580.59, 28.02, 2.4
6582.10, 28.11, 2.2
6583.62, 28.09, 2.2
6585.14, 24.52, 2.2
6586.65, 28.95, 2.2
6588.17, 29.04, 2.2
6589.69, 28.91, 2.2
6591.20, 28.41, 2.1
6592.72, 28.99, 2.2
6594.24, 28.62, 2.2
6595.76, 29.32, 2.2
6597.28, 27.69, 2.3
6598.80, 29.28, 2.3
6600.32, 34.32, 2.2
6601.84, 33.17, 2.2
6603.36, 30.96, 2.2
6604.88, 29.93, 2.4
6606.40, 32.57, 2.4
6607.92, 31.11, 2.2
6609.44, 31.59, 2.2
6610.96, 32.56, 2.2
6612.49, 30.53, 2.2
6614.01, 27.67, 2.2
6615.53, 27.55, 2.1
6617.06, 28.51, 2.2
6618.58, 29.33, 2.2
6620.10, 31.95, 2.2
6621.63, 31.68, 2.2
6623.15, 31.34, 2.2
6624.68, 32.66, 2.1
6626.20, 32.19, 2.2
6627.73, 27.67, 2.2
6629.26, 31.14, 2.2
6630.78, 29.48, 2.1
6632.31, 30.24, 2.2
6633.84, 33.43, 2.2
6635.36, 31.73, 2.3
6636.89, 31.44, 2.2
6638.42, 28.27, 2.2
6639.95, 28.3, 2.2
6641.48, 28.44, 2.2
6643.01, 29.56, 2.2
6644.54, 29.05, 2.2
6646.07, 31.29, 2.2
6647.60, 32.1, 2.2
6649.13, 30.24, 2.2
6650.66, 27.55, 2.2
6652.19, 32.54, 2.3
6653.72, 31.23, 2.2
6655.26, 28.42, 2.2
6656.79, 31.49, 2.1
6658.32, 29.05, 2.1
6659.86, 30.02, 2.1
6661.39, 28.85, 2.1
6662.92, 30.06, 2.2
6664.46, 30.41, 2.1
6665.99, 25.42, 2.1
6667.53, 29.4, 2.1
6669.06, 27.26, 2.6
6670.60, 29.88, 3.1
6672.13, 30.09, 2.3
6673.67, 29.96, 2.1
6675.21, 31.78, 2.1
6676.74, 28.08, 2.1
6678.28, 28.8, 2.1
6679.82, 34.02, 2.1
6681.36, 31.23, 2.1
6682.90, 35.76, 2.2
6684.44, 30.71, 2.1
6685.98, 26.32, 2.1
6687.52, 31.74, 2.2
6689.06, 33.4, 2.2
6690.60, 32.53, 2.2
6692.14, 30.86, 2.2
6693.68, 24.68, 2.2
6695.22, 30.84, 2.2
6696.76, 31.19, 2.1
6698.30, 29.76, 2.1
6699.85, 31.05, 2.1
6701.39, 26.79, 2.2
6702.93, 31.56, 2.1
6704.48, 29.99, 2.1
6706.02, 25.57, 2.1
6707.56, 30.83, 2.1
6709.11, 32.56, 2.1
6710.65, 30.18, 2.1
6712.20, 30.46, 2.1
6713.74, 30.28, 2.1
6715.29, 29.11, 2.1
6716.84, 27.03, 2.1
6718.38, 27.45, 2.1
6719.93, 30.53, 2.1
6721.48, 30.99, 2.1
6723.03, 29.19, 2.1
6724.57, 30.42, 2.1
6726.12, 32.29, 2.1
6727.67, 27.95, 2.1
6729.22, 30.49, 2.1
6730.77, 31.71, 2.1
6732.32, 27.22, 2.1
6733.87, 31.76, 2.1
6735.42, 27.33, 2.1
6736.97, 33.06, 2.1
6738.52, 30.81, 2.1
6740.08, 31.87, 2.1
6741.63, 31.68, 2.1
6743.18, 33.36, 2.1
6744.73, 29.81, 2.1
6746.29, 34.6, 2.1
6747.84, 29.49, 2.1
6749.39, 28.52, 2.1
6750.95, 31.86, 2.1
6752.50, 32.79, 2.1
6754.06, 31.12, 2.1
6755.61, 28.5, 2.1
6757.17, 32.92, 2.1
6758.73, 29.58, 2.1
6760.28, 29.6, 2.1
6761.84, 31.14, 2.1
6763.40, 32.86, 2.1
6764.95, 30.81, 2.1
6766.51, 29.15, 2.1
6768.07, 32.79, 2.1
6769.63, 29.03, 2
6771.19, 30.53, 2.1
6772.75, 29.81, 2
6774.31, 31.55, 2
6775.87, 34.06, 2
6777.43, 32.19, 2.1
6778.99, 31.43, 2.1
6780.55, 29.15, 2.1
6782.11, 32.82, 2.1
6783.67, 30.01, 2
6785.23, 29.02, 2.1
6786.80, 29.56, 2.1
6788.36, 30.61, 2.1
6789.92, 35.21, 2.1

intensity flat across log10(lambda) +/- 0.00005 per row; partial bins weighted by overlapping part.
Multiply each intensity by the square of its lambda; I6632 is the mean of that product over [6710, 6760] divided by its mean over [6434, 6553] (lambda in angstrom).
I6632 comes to 1.09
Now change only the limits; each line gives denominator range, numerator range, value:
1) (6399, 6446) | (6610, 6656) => 1.11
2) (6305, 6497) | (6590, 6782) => 1.13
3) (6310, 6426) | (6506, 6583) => 1.10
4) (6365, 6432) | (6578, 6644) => 1.08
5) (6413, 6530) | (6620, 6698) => 1.08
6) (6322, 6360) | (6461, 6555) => 1.13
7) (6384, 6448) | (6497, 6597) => 1.08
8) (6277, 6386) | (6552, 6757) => 1.15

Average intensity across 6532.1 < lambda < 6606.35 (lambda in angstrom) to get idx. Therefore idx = 30.2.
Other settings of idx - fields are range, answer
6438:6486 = 29.2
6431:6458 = 28.3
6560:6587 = 29.4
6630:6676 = 29.9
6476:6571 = 30.5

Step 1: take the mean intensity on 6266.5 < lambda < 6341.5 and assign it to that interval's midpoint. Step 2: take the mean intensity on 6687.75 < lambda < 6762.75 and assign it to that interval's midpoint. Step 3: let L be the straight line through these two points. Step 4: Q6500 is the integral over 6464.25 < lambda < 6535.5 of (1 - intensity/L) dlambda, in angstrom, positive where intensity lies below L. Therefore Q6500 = -1.6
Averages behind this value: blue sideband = 29.1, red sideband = 30.4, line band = 30.4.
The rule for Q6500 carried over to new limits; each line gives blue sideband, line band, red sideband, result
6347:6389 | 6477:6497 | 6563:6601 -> -0.51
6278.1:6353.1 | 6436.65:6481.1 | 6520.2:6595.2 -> 1.21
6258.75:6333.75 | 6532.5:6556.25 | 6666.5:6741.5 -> -1.07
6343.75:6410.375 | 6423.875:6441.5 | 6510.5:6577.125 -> 0.70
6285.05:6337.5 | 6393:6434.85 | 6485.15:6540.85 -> 0.54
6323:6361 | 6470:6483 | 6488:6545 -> 0.51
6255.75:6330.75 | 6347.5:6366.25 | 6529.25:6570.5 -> 0.90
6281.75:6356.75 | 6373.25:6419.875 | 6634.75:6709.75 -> -0.65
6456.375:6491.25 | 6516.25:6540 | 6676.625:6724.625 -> -0.82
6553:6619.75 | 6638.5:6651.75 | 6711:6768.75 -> 0.23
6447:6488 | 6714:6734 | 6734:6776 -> 0.79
